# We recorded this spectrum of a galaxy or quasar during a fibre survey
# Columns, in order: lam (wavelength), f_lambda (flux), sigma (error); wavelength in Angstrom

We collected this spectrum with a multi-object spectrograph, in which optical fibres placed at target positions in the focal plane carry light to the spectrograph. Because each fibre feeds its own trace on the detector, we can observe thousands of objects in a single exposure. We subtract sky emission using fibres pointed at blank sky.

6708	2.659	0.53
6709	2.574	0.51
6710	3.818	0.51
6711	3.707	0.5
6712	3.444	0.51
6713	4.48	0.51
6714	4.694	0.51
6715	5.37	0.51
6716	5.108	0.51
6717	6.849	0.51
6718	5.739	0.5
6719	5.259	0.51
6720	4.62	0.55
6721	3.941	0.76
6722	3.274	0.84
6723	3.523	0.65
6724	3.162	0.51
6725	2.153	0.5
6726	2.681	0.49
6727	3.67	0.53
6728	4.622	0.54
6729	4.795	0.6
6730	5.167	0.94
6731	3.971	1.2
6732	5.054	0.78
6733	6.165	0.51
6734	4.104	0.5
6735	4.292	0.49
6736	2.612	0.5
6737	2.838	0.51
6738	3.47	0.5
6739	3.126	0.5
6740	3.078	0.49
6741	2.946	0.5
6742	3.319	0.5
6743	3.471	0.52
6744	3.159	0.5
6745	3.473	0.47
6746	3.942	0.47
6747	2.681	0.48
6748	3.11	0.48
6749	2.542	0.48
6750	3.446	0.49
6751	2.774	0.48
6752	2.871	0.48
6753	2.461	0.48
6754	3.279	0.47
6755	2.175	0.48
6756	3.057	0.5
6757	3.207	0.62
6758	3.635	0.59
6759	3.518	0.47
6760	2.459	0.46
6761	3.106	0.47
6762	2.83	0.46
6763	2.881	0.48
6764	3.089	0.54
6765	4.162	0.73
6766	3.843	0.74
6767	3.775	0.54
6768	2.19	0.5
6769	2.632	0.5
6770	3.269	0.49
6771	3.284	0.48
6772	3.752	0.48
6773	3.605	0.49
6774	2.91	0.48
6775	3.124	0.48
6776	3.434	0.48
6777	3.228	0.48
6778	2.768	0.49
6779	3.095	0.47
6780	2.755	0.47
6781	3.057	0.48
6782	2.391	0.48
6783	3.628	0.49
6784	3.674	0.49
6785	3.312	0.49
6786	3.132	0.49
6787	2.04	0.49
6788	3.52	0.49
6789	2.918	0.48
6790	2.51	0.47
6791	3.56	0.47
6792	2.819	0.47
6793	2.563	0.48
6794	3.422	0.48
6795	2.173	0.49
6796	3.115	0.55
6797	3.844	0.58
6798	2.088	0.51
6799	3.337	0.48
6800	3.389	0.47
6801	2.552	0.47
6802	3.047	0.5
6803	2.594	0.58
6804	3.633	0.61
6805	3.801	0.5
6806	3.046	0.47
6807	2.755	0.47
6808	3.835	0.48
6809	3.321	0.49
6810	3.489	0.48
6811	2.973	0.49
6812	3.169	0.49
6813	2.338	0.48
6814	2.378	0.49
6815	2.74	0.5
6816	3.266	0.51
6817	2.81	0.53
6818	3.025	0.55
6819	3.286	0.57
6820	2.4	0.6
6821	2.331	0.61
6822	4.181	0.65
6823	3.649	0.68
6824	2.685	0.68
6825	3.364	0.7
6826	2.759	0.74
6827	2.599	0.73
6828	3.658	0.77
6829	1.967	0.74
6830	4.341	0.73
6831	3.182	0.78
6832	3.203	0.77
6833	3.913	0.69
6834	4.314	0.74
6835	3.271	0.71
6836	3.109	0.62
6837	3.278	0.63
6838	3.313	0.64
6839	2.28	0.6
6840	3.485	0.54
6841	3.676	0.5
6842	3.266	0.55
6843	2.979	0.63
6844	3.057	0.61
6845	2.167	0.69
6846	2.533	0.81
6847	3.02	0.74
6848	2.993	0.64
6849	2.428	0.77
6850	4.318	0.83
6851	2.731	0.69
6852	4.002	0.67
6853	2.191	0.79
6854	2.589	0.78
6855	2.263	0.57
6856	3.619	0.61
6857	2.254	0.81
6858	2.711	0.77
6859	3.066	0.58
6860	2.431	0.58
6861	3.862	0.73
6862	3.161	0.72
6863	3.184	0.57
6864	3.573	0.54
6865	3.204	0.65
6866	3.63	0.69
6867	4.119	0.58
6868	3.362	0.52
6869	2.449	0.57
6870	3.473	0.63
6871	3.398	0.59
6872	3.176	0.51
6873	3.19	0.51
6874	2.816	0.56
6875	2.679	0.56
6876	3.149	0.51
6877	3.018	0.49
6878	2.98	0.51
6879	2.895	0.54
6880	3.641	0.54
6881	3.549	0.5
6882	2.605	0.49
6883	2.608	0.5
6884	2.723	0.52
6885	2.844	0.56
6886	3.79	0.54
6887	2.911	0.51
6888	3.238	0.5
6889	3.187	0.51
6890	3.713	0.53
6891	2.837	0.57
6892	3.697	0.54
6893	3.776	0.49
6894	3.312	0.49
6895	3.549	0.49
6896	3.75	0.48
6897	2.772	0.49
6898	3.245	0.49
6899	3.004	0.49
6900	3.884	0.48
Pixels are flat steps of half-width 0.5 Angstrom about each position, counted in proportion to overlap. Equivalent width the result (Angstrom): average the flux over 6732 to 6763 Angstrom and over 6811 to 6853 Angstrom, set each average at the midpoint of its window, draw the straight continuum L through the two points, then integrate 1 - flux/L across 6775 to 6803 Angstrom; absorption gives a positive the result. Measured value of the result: 1.52 Angstrom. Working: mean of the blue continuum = 3.26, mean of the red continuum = 3.1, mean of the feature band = 3.01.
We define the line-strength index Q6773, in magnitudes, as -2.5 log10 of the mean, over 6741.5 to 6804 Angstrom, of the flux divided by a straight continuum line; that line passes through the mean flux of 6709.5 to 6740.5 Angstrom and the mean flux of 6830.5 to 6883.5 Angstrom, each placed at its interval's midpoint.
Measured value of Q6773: 0.22 mag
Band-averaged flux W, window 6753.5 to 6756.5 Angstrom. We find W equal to 2.84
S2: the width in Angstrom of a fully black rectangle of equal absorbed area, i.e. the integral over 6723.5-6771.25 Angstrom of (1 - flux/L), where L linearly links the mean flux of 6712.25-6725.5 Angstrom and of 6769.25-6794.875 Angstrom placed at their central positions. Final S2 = 5.92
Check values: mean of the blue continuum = 4.46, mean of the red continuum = 3.09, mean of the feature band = 3.37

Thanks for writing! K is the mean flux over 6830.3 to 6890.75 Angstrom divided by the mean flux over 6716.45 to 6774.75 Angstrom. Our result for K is 0.89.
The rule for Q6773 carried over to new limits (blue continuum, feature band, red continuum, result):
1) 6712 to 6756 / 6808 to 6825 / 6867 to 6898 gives 0.14 mag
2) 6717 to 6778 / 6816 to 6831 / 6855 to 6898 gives 0.07 mag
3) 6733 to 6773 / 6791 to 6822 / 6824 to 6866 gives 0.05 mag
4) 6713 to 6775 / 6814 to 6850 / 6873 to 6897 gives 0.08 mag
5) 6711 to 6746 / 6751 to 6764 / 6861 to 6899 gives 0.30 mag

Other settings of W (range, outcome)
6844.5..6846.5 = 2.35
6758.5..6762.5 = 2.98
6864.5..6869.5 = 3.35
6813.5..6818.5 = 2.84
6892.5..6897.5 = 3.43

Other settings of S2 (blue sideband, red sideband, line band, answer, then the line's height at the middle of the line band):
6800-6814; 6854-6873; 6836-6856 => 0.9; 3.13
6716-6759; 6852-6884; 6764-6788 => 2.2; 3.5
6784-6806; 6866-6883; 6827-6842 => -1.1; 3.09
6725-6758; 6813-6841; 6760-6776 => 0.7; 3.37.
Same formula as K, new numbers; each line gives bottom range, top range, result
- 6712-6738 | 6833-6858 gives 0.71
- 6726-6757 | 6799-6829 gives 0.87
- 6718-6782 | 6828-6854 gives 0.93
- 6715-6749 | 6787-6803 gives 0.75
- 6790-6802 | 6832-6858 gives 1.04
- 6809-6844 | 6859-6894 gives 1.02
